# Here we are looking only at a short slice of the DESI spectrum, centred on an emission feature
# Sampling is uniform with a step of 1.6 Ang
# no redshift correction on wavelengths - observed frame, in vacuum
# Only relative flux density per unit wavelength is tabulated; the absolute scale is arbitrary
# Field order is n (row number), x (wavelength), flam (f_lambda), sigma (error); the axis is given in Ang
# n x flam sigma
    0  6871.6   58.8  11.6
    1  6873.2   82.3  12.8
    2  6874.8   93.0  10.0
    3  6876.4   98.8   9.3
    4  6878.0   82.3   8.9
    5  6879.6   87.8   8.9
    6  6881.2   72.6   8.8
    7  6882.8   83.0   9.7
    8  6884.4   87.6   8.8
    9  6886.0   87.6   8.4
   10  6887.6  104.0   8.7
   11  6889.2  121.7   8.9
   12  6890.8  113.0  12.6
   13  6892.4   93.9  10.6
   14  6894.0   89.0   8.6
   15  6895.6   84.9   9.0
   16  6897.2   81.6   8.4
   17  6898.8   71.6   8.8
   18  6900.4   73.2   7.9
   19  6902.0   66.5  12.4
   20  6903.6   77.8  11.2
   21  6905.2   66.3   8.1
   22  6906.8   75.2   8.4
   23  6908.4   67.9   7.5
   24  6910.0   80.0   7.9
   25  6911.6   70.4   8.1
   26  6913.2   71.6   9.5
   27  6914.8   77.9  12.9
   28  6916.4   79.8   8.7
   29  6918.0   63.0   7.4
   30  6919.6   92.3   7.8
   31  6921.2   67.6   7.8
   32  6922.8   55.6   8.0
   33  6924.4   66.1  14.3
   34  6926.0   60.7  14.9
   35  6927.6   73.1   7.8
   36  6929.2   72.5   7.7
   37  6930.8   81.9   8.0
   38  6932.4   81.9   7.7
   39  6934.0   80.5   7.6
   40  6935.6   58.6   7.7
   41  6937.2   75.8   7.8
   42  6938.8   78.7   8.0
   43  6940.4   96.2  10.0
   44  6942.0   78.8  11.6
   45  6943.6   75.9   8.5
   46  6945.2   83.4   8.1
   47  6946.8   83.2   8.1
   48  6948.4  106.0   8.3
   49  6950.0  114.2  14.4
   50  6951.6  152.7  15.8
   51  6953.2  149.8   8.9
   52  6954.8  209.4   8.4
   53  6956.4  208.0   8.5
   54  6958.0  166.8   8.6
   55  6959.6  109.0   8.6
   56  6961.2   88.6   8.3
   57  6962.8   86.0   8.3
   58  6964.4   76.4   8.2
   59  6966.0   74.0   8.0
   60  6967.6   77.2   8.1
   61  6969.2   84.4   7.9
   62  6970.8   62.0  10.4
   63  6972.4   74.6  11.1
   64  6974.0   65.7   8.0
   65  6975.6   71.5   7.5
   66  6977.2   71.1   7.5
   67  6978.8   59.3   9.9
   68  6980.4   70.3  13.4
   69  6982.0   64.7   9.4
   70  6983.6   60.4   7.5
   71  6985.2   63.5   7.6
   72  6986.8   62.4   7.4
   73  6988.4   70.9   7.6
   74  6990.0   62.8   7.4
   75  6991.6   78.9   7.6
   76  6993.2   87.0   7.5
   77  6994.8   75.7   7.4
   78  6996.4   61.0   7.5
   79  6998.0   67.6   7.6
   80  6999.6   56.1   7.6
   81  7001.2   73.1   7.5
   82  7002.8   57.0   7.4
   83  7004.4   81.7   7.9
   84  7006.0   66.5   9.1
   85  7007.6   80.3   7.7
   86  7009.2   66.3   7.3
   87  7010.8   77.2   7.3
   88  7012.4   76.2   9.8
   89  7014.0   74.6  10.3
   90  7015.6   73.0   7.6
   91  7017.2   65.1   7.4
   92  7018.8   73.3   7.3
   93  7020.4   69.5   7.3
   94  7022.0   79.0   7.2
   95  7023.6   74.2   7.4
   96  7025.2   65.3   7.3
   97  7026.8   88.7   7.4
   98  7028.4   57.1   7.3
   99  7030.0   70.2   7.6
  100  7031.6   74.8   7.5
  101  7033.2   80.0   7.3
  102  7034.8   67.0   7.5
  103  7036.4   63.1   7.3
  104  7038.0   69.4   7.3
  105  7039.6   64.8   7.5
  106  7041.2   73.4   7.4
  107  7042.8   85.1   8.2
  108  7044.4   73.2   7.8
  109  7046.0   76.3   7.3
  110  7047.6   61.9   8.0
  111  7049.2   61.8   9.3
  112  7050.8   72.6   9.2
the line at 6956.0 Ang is [O III]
